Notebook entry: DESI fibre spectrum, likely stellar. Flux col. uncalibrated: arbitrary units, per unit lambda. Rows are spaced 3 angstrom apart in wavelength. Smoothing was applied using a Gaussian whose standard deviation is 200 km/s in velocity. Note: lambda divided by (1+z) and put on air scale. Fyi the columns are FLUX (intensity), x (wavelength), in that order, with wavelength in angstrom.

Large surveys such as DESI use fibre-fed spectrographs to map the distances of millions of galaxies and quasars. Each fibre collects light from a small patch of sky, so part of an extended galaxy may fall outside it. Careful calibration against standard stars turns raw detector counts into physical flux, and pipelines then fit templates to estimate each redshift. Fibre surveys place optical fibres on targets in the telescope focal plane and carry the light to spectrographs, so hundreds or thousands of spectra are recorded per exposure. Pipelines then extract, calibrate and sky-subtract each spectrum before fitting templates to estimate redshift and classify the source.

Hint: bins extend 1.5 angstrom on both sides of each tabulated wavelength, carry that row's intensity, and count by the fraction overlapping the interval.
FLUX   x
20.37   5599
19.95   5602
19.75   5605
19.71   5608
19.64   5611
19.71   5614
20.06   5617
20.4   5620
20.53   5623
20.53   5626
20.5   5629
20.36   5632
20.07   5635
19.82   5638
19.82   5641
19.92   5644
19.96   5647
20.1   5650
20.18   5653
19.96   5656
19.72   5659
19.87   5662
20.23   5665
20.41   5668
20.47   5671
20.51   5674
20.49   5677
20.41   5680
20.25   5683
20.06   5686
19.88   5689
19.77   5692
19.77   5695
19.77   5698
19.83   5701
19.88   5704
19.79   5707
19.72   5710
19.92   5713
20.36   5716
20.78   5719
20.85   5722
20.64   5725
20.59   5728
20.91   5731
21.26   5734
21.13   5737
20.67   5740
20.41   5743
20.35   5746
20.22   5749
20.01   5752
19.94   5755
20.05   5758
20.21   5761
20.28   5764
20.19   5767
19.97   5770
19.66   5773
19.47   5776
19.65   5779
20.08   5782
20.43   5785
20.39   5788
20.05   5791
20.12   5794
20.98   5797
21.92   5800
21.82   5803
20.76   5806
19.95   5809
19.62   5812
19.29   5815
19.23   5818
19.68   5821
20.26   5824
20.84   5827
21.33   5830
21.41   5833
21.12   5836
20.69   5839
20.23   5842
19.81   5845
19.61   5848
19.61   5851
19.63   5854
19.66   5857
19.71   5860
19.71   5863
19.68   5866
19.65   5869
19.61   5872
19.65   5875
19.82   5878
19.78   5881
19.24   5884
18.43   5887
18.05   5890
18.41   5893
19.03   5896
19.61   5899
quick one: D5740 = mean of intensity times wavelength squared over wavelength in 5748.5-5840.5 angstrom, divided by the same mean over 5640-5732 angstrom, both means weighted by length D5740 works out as 1.05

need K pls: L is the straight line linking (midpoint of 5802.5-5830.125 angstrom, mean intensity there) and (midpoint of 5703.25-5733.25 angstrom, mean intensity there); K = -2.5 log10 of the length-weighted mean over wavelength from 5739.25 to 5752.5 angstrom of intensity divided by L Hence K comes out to 0.00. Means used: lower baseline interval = 20.4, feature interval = 20.3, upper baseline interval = 20.2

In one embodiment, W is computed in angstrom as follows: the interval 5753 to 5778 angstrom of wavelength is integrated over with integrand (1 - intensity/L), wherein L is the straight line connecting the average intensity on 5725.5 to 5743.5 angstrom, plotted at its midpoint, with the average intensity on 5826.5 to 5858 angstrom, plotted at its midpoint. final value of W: 0.9 angstrom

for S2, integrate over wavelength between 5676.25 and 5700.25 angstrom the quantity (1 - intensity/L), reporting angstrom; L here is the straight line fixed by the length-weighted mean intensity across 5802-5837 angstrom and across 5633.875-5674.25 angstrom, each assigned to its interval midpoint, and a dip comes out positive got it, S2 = 0.1 angstrom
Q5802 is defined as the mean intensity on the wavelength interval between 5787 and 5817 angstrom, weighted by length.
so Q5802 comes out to 20.5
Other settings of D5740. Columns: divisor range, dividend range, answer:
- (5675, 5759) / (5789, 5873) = 1.04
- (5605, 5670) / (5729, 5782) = 1.05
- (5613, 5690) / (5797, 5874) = 1.07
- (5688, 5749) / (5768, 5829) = 1.02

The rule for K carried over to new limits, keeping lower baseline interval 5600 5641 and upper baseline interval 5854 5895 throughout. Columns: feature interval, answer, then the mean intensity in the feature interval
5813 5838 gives -0.049 mag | 20.4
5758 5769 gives -0.029 mag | 20.2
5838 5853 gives -0.029 mag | 20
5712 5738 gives -0.051 mag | 20.7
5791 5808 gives -0.077 mag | 21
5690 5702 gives 0.004 mag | 19.8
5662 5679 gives -0.024 mag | 20.4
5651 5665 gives 0.000 mag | 20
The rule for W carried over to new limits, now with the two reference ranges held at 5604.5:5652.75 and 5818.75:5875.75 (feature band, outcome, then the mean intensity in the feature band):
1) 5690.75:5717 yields 0.3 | 19.9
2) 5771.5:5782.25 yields 0.2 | 19.7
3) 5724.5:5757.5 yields -0.8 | 20.5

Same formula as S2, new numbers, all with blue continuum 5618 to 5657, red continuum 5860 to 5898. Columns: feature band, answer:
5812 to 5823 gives 0.02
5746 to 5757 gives -0.19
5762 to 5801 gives -1.17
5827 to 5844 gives -1.29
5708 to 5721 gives -0.21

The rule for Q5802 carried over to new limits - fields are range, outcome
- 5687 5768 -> 20.3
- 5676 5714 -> 20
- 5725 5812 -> 20.4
